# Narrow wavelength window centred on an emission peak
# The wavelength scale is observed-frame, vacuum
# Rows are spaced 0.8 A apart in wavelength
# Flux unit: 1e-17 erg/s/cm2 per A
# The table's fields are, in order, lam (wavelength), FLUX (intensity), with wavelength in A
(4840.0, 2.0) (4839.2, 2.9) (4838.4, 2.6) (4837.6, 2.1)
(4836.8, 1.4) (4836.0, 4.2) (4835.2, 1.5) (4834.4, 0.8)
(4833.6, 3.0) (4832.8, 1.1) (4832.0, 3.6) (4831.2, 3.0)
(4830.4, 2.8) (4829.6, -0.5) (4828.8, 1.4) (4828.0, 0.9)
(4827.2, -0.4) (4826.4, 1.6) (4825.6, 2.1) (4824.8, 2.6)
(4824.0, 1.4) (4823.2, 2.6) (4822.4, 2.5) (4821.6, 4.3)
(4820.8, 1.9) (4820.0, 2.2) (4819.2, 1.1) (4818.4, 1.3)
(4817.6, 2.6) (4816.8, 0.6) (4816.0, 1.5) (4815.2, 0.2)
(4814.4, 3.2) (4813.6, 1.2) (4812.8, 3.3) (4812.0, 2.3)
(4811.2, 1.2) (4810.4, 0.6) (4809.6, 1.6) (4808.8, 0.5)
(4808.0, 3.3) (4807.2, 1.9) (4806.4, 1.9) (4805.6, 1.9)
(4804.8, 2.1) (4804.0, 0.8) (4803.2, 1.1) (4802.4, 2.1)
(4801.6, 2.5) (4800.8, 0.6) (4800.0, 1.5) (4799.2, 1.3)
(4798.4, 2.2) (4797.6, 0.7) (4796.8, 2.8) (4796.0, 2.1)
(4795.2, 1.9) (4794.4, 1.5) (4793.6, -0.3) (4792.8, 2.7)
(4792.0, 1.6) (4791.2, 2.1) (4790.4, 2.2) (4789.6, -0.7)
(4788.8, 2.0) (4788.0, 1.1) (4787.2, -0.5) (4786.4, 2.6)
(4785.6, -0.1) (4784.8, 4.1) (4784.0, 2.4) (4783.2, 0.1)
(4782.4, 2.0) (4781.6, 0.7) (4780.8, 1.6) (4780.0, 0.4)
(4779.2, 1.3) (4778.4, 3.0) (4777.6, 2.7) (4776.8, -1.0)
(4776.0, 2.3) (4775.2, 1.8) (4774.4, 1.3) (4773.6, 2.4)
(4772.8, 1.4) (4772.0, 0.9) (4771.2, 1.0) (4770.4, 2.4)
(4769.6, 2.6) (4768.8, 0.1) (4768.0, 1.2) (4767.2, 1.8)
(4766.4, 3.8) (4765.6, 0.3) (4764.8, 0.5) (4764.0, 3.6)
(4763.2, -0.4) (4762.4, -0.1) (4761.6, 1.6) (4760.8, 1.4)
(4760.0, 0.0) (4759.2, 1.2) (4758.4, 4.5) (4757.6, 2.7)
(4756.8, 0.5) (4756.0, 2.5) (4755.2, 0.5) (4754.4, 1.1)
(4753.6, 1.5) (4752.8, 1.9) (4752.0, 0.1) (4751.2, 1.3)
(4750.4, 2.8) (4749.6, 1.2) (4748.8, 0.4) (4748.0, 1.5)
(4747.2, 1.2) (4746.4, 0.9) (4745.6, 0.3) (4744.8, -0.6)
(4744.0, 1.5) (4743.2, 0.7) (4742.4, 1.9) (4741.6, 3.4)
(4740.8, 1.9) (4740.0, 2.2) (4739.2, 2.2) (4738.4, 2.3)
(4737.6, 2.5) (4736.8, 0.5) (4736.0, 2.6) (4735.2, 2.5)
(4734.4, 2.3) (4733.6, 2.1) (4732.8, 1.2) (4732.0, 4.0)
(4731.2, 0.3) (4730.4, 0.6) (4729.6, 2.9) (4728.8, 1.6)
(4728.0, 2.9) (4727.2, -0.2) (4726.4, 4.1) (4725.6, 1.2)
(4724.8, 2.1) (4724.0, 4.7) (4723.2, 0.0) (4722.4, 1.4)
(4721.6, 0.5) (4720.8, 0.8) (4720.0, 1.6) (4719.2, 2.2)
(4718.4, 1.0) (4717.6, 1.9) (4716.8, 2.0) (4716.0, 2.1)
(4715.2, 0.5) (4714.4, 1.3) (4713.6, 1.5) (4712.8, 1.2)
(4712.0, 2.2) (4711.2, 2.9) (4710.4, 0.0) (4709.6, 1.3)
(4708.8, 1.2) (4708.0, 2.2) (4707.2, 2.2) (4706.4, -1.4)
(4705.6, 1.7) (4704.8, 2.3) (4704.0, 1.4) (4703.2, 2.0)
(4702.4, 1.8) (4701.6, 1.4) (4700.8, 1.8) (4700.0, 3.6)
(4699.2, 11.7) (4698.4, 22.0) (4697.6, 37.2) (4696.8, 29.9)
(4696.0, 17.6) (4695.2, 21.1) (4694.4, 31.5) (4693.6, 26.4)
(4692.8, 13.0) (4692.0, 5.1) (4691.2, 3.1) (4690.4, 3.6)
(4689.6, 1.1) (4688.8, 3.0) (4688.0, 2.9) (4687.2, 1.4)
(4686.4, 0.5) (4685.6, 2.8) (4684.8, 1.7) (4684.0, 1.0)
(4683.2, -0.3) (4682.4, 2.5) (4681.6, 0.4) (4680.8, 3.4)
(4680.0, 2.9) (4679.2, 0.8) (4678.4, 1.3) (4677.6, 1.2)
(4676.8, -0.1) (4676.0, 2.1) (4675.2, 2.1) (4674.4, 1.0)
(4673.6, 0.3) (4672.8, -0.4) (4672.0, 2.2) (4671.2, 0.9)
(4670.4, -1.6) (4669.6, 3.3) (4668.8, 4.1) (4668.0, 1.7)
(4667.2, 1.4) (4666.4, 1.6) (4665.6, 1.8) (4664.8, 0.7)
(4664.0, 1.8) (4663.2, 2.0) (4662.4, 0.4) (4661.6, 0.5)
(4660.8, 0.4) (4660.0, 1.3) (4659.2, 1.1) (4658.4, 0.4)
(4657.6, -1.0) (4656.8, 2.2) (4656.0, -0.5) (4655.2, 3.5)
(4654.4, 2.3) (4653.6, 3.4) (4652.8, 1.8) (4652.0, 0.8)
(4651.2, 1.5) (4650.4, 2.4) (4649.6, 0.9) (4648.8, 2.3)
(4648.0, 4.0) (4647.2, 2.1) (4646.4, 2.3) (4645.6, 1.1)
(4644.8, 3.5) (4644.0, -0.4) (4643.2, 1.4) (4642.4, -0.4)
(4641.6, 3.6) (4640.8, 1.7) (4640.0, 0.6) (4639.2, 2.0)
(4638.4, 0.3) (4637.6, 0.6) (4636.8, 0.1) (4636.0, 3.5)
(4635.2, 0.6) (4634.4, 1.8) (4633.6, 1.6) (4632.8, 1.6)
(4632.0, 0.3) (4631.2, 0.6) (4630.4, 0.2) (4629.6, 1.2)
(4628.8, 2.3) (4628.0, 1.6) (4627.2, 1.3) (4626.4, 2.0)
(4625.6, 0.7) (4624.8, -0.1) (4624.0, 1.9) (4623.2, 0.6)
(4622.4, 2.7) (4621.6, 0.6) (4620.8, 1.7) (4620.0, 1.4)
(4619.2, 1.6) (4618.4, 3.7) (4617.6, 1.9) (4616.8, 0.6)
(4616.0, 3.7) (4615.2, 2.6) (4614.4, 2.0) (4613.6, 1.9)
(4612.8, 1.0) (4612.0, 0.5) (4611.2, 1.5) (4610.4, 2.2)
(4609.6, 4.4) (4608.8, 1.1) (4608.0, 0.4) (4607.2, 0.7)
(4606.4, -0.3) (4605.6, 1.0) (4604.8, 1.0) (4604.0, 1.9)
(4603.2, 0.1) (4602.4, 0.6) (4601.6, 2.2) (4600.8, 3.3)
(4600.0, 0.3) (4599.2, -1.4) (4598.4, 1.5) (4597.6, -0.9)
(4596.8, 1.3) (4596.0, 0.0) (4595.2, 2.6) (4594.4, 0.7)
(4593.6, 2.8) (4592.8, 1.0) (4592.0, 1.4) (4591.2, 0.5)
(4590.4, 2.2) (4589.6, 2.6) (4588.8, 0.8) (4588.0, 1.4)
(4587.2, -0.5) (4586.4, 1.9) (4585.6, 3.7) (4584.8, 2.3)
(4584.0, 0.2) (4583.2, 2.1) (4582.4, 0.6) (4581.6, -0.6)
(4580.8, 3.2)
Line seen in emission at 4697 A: [O II] 3727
